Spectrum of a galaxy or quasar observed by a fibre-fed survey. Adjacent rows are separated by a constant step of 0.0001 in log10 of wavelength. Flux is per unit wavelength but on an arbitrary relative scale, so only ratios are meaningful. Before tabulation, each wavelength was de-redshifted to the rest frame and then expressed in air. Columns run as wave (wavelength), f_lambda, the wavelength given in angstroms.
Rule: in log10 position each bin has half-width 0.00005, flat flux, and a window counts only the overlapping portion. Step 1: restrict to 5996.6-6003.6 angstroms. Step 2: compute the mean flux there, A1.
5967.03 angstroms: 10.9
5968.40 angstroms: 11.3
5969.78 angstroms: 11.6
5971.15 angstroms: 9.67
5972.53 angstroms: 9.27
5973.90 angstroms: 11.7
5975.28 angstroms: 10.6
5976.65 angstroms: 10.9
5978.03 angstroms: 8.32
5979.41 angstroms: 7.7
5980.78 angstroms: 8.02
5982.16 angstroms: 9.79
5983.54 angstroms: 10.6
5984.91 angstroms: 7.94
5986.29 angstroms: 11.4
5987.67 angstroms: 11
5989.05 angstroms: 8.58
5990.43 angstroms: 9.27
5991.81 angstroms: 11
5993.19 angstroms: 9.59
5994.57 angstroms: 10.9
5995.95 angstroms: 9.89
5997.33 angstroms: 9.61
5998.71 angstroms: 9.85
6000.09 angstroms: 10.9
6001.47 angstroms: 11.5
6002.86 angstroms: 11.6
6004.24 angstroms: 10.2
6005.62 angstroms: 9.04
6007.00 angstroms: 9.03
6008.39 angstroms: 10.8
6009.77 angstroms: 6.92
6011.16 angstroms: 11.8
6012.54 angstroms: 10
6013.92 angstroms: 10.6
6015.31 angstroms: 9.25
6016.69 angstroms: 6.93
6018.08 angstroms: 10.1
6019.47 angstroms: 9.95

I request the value 10.7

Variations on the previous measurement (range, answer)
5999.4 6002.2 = 11.2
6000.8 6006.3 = 10.6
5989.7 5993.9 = 9.94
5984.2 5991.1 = 9.65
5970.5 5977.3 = 10.4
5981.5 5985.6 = 9.45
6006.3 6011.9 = 9.64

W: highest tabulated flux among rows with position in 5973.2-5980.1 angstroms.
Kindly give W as 11.7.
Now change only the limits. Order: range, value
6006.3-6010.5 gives 10.8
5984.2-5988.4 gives 11.4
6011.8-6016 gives 10.6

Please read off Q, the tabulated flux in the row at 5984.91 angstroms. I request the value 7.94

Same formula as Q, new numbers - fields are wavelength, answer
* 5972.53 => 9.27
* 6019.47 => 9.95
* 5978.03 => 8.32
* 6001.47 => 11.5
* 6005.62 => 9.04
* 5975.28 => 10.6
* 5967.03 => 10.9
